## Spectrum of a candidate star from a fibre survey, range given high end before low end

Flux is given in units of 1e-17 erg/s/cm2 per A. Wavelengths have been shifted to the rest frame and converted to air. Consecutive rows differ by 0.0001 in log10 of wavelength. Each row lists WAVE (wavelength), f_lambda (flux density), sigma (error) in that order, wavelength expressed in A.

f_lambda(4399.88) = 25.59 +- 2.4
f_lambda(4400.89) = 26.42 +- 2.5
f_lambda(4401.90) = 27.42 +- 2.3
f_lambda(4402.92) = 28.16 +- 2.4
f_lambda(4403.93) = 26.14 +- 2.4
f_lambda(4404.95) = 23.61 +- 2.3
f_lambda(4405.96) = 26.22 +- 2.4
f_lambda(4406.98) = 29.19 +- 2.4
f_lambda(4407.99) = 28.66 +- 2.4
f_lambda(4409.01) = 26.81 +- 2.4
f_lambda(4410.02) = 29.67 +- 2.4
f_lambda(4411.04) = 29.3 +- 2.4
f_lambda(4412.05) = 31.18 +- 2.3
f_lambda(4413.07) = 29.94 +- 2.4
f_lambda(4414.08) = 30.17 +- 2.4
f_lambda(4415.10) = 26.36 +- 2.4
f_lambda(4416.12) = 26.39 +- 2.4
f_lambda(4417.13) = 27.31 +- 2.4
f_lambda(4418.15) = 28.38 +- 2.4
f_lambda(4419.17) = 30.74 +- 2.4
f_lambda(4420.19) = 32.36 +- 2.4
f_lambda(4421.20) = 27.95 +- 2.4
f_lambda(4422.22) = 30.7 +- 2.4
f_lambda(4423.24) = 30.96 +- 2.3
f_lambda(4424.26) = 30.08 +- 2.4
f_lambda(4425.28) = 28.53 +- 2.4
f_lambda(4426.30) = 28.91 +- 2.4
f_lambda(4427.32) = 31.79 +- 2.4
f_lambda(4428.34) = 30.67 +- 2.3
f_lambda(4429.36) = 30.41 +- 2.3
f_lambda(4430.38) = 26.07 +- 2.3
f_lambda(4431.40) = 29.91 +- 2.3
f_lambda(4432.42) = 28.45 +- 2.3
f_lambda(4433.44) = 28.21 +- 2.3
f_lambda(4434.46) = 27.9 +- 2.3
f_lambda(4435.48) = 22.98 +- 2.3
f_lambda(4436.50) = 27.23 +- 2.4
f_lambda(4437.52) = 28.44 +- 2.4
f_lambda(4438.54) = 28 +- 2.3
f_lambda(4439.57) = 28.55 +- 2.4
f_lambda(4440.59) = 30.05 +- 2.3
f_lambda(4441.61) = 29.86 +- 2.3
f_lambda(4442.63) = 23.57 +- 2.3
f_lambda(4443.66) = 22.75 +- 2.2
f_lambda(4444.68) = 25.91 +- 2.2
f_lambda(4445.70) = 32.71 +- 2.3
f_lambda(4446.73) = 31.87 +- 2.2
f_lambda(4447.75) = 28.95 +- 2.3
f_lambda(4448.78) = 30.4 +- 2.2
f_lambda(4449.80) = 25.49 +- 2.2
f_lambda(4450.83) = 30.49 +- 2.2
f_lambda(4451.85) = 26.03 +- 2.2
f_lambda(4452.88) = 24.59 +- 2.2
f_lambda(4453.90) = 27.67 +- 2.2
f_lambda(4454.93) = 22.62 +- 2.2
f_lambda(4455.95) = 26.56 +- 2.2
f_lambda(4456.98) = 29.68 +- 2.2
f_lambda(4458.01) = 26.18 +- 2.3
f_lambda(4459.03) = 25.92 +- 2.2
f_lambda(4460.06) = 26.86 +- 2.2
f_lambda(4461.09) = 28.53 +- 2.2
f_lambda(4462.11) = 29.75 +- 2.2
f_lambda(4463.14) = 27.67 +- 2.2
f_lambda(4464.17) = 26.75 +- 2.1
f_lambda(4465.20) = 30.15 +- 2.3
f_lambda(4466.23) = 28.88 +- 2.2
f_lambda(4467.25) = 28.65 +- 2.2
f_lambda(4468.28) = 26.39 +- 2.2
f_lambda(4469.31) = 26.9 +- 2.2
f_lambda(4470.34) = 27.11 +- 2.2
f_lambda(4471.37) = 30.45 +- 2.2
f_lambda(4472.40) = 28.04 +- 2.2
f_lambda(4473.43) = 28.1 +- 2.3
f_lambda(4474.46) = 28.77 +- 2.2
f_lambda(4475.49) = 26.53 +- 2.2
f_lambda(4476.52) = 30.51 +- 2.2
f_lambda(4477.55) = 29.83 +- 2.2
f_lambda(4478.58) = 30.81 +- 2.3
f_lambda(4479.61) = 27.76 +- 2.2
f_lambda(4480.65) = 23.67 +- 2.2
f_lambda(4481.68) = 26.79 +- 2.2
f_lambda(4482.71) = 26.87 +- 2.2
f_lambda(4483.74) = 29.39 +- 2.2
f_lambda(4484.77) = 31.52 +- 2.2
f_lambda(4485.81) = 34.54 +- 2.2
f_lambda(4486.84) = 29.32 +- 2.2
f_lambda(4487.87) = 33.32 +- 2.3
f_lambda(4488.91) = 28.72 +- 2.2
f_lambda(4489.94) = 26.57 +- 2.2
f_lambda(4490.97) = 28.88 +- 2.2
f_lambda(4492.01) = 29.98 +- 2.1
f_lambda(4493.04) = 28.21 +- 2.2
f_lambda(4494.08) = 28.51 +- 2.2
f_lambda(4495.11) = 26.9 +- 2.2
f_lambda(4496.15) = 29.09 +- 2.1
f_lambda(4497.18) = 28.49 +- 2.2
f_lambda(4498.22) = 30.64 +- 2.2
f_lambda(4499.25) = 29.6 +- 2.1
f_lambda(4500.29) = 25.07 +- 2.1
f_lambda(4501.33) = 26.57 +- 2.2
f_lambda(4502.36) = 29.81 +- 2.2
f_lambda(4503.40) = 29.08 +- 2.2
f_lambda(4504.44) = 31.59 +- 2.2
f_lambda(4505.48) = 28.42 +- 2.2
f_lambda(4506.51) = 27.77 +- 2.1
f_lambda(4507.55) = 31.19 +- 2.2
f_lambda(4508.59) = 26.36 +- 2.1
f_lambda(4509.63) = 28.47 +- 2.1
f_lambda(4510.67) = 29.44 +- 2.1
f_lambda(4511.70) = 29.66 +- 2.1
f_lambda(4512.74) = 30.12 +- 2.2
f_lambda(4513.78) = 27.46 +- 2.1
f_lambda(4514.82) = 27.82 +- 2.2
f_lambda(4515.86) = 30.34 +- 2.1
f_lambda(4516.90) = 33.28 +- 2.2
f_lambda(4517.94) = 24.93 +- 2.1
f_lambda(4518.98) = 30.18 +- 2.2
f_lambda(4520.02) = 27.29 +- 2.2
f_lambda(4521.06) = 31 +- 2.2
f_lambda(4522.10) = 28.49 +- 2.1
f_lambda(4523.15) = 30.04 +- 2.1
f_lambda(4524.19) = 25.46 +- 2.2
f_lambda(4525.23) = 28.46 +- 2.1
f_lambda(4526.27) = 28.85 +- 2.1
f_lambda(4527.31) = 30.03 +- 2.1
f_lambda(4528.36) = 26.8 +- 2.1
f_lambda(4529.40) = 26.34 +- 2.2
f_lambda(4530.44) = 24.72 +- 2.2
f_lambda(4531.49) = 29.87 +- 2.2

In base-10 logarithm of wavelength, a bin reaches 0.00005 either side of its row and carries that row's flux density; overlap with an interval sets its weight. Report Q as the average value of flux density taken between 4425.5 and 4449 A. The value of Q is 28.4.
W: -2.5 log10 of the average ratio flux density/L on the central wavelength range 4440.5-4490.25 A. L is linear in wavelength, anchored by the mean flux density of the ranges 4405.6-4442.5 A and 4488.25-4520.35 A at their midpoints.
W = 0.023 mag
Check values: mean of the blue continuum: 28.8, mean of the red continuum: 28.8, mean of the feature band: 28.2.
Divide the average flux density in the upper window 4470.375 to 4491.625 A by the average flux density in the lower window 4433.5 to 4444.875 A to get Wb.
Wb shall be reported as 1.08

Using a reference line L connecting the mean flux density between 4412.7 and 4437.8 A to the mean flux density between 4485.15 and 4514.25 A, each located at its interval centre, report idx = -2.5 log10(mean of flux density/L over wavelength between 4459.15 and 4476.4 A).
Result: 0.03 mag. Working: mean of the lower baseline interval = 28.8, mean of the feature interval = 28.1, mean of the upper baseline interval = 29.1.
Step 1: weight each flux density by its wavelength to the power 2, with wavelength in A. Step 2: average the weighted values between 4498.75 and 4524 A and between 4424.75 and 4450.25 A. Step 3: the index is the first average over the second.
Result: 1.05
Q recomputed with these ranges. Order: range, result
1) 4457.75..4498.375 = 28.5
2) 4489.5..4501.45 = 28.3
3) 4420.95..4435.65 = 29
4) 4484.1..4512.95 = 29.2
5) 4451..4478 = 27.7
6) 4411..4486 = 28.4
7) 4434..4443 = 27.5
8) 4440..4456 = 27.5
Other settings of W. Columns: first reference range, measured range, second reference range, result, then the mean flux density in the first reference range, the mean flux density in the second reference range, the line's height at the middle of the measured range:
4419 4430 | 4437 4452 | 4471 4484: 0.045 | 30.2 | 28.2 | 29.5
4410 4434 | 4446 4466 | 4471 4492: 0.054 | 29.3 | 29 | 29.2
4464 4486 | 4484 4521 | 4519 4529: -0.023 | 28.5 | 28.5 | 28.5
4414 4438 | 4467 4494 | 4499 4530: -0.002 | 28.8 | 28.6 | 28.7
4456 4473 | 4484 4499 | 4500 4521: -0.043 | 28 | 28.8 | 28.5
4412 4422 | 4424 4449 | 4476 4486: 0.022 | 29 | 29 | 29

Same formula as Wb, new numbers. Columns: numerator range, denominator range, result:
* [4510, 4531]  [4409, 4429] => 0.97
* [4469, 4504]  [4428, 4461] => 1.04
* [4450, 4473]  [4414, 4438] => 0.96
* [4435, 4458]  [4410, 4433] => 0.93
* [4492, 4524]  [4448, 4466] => 1.05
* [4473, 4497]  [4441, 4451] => 1.03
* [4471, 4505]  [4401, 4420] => 1.03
